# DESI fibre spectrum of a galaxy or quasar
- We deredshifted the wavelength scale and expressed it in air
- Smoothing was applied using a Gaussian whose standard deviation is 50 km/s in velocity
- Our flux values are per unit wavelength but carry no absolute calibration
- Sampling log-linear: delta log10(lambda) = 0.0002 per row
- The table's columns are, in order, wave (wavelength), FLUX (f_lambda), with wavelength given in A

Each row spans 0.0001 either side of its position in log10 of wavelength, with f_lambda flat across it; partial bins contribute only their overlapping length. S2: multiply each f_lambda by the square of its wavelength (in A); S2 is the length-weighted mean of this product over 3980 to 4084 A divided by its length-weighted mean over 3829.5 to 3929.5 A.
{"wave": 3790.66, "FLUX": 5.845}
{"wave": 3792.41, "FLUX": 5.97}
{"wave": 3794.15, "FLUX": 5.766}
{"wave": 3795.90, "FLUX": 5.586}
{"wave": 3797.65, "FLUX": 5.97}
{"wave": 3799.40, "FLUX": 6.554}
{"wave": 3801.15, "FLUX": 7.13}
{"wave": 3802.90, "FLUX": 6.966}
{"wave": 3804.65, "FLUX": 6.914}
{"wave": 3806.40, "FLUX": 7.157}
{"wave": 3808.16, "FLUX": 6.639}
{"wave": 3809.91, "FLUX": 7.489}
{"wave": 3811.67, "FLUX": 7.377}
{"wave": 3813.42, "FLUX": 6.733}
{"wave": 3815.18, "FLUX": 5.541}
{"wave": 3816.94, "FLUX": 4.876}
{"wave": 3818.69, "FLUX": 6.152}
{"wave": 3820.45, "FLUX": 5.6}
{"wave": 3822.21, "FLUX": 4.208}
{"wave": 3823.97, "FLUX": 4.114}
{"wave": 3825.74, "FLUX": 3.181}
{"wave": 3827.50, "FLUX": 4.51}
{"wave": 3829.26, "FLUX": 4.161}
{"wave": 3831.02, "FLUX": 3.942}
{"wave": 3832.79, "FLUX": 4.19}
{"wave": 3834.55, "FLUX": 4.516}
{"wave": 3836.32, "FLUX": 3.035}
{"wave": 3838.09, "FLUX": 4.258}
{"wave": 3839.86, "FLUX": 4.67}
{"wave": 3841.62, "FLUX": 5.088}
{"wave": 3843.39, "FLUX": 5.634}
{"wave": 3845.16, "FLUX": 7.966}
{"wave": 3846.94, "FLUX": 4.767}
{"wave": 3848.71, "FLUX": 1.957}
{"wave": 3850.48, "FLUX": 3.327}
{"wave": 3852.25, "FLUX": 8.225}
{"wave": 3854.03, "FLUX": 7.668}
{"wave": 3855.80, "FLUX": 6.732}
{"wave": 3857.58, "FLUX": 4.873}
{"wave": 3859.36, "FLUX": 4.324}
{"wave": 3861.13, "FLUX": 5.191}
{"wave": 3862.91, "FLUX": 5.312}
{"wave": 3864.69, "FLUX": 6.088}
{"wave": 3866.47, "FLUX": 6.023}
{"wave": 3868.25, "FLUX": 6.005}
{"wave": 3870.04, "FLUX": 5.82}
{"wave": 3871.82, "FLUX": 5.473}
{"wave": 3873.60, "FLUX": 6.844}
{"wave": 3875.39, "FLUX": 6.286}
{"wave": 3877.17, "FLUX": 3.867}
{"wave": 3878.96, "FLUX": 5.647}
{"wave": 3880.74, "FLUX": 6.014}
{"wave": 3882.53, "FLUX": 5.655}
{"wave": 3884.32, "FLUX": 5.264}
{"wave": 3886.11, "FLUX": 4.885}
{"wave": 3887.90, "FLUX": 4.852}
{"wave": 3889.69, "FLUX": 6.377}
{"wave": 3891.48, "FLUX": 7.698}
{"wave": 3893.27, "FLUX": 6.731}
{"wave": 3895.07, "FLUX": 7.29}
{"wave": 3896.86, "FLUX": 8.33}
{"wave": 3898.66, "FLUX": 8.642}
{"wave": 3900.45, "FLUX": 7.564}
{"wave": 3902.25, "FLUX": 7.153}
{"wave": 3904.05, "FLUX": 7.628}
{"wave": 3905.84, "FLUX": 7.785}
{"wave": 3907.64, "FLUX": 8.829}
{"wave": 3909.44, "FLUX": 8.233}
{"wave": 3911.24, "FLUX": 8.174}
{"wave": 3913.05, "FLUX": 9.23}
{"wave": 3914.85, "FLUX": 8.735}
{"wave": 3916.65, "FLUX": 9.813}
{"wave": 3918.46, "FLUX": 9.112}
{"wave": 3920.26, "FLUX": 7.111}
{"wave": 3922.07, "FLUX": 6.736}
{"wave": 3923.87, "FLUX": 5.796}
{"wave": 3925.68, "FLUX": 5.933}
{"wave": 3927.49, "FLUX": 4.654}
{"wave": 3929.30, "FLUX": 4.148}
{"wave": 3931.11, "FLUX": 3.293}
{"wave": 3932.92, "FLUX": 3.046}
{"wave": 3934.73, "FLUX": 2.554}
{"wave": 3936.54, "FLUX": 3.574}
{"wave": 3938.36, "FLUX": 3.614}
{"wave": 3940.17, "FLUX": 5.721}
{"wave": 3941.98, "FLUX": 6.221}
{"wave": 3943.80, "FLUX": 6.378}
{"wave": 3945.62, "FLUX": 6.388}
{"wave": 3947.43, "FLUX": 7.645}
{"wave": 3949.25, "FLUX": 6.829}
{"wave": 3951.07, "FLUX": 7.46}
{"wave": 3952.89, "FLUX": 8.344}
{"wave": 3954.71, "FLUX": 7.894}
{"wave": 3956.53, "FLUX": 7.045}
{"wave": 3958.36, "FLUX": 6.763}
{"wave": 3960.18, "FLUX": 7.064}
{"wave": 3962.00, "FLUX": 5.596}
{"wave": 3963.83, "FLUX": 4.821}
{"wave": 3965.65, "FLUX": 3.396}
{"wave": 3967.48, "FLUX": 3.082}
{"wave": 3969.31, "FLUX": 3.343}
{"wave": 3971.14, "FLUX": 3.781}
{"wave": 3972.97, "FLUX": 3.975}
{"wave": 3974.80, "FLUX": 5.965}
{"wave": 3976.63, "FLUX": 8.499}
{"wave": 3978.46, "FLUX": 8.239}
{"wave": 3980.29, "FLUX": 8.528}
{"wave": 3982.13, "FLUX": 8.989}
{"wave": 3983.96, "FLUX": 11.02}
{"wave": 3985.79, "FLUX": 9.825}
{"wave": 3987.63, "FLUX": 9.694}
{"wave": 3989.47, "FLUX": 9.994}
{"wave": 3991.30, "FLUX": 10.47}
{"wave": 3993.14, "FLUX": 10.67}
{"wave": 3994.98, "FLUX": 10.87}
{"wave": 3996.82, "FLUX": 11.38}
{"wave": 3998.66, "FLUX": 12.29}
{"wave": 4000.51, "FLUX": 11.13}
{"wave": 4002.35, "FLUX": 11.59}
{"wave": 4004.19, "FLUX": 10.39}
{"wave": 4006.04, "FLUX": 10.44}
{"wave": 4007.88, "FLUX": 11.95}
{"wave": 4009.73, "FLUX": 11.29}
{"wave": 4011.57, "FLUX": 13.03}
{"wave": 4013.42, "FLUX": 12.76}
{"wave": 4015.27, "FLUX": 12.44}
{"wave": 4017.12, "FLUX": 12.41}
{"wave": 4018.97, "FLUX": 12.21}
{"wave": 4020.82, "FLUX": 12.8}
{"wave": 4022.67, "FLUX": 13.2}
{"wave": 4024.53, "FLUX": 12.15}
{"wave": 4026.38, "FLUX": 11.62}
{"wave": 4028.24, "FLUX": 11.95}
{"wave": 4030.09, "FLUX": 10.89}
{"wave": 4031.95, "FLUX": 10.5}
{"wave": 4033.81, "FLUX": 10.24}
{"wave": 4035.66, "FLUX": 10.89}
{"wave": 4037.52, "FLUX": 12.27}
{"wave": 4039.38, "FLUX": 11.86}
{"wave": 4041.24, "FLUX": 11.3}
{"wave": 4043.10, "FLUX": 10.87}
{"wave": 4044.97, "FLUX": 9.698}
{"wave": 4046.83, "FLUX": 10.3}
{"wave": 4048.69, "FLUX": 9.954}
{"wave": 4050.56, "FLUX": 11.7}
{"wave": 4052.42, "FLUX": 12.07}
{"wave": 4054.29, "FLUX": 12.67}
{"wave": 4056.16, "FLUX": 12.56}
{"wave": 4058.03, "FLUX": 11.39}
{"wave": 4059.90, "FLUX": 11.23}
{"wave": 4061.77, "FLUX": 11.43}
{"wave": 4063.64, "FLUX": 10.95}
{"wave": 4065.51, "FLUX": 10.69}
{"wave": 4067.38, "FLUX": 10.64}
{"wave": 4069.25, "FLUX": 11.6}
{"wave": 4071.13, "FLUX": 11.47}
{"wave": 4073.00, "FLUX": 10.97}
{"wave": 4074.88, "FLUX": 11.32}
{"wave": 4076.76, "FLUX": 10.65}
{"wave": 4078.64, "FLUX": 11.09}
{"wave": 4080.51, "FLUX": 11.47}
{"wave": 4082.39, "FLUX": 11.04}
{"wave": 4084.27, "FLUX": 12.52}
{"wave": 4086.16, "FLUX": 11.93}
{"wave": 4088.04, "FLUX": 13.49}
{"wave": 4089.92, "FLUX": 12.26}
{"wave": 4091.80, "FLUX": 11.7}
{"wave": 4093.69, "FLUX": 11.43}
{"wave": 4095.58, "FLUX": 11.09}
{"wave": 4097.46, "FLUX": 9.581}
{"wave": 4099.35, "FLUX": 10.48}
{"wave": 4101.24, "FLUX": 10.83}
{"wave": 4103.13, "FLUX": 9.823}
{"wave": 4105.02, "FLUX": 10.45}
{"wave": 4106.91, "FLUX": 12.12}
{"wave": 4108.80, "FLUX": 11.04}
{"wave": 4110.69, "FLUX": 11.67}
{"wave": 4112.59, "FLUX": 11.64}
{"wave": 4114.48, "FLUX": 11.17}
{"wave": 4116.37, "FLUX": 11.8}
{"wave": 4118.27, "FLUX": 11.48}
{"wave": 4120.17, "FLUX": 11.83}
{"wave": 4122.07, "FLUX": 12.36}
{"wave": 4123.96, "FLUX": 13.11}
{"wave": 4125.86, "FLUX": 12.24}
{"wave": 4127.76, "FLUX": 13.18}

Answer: 2.0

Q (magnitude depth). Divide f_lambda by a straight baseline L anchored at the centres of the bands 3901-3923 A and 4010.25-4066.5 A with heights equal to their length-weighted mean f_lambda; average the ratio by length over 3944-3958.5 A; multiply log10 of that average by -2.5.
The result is 0.261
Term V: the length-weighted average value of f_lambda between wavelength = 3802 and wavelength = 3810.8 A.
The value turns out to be 7.03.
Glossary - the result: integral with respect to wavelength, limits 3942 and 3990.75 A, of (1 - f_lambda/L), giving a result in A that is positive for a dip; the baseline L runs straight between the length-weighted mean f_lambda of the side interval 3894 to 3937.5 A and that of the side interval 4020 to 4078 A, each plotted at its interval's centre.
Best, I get 9.1 A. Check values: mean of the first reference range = 6.8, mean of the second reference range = 11.3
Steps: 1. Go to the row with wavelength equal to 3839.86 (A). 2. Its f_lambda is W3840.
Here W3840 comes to 4.67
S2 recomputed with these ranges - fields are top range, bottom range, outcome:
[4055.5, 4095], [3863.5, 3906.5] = 1.98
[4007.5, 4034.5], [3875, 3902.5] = 2.01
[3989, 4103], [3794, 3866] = 2.33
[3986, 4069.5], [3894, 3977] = 1.88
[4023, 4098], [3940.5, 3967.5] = 1.87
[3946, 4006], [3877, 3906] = 1.28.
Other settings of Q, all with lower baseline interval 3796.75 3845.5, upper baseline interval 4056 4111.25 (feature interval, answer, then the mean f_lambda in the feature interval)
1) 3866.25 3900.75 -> 0.105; 6.25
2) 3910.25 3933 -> 0.141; 6.73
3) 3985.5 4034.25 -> -0.185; 11.4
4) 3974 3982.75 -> 0.118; 8.04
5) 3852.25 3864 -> 0.073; 5.88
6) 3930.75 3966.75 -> 0.410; 5.71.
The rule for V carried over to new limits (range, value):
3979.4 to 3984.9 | 9.52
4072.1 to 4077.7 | 11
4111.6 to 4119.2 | 11.5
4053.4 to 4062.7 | 11.8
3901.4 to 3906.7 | 7.53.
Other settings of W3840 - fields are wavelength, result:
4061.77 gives 11.43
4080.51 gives 11.47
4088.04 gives 13.49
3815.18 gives 5.541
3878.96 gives 5.647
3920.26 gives 7.111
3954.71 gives 7.894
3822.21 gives 4.208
